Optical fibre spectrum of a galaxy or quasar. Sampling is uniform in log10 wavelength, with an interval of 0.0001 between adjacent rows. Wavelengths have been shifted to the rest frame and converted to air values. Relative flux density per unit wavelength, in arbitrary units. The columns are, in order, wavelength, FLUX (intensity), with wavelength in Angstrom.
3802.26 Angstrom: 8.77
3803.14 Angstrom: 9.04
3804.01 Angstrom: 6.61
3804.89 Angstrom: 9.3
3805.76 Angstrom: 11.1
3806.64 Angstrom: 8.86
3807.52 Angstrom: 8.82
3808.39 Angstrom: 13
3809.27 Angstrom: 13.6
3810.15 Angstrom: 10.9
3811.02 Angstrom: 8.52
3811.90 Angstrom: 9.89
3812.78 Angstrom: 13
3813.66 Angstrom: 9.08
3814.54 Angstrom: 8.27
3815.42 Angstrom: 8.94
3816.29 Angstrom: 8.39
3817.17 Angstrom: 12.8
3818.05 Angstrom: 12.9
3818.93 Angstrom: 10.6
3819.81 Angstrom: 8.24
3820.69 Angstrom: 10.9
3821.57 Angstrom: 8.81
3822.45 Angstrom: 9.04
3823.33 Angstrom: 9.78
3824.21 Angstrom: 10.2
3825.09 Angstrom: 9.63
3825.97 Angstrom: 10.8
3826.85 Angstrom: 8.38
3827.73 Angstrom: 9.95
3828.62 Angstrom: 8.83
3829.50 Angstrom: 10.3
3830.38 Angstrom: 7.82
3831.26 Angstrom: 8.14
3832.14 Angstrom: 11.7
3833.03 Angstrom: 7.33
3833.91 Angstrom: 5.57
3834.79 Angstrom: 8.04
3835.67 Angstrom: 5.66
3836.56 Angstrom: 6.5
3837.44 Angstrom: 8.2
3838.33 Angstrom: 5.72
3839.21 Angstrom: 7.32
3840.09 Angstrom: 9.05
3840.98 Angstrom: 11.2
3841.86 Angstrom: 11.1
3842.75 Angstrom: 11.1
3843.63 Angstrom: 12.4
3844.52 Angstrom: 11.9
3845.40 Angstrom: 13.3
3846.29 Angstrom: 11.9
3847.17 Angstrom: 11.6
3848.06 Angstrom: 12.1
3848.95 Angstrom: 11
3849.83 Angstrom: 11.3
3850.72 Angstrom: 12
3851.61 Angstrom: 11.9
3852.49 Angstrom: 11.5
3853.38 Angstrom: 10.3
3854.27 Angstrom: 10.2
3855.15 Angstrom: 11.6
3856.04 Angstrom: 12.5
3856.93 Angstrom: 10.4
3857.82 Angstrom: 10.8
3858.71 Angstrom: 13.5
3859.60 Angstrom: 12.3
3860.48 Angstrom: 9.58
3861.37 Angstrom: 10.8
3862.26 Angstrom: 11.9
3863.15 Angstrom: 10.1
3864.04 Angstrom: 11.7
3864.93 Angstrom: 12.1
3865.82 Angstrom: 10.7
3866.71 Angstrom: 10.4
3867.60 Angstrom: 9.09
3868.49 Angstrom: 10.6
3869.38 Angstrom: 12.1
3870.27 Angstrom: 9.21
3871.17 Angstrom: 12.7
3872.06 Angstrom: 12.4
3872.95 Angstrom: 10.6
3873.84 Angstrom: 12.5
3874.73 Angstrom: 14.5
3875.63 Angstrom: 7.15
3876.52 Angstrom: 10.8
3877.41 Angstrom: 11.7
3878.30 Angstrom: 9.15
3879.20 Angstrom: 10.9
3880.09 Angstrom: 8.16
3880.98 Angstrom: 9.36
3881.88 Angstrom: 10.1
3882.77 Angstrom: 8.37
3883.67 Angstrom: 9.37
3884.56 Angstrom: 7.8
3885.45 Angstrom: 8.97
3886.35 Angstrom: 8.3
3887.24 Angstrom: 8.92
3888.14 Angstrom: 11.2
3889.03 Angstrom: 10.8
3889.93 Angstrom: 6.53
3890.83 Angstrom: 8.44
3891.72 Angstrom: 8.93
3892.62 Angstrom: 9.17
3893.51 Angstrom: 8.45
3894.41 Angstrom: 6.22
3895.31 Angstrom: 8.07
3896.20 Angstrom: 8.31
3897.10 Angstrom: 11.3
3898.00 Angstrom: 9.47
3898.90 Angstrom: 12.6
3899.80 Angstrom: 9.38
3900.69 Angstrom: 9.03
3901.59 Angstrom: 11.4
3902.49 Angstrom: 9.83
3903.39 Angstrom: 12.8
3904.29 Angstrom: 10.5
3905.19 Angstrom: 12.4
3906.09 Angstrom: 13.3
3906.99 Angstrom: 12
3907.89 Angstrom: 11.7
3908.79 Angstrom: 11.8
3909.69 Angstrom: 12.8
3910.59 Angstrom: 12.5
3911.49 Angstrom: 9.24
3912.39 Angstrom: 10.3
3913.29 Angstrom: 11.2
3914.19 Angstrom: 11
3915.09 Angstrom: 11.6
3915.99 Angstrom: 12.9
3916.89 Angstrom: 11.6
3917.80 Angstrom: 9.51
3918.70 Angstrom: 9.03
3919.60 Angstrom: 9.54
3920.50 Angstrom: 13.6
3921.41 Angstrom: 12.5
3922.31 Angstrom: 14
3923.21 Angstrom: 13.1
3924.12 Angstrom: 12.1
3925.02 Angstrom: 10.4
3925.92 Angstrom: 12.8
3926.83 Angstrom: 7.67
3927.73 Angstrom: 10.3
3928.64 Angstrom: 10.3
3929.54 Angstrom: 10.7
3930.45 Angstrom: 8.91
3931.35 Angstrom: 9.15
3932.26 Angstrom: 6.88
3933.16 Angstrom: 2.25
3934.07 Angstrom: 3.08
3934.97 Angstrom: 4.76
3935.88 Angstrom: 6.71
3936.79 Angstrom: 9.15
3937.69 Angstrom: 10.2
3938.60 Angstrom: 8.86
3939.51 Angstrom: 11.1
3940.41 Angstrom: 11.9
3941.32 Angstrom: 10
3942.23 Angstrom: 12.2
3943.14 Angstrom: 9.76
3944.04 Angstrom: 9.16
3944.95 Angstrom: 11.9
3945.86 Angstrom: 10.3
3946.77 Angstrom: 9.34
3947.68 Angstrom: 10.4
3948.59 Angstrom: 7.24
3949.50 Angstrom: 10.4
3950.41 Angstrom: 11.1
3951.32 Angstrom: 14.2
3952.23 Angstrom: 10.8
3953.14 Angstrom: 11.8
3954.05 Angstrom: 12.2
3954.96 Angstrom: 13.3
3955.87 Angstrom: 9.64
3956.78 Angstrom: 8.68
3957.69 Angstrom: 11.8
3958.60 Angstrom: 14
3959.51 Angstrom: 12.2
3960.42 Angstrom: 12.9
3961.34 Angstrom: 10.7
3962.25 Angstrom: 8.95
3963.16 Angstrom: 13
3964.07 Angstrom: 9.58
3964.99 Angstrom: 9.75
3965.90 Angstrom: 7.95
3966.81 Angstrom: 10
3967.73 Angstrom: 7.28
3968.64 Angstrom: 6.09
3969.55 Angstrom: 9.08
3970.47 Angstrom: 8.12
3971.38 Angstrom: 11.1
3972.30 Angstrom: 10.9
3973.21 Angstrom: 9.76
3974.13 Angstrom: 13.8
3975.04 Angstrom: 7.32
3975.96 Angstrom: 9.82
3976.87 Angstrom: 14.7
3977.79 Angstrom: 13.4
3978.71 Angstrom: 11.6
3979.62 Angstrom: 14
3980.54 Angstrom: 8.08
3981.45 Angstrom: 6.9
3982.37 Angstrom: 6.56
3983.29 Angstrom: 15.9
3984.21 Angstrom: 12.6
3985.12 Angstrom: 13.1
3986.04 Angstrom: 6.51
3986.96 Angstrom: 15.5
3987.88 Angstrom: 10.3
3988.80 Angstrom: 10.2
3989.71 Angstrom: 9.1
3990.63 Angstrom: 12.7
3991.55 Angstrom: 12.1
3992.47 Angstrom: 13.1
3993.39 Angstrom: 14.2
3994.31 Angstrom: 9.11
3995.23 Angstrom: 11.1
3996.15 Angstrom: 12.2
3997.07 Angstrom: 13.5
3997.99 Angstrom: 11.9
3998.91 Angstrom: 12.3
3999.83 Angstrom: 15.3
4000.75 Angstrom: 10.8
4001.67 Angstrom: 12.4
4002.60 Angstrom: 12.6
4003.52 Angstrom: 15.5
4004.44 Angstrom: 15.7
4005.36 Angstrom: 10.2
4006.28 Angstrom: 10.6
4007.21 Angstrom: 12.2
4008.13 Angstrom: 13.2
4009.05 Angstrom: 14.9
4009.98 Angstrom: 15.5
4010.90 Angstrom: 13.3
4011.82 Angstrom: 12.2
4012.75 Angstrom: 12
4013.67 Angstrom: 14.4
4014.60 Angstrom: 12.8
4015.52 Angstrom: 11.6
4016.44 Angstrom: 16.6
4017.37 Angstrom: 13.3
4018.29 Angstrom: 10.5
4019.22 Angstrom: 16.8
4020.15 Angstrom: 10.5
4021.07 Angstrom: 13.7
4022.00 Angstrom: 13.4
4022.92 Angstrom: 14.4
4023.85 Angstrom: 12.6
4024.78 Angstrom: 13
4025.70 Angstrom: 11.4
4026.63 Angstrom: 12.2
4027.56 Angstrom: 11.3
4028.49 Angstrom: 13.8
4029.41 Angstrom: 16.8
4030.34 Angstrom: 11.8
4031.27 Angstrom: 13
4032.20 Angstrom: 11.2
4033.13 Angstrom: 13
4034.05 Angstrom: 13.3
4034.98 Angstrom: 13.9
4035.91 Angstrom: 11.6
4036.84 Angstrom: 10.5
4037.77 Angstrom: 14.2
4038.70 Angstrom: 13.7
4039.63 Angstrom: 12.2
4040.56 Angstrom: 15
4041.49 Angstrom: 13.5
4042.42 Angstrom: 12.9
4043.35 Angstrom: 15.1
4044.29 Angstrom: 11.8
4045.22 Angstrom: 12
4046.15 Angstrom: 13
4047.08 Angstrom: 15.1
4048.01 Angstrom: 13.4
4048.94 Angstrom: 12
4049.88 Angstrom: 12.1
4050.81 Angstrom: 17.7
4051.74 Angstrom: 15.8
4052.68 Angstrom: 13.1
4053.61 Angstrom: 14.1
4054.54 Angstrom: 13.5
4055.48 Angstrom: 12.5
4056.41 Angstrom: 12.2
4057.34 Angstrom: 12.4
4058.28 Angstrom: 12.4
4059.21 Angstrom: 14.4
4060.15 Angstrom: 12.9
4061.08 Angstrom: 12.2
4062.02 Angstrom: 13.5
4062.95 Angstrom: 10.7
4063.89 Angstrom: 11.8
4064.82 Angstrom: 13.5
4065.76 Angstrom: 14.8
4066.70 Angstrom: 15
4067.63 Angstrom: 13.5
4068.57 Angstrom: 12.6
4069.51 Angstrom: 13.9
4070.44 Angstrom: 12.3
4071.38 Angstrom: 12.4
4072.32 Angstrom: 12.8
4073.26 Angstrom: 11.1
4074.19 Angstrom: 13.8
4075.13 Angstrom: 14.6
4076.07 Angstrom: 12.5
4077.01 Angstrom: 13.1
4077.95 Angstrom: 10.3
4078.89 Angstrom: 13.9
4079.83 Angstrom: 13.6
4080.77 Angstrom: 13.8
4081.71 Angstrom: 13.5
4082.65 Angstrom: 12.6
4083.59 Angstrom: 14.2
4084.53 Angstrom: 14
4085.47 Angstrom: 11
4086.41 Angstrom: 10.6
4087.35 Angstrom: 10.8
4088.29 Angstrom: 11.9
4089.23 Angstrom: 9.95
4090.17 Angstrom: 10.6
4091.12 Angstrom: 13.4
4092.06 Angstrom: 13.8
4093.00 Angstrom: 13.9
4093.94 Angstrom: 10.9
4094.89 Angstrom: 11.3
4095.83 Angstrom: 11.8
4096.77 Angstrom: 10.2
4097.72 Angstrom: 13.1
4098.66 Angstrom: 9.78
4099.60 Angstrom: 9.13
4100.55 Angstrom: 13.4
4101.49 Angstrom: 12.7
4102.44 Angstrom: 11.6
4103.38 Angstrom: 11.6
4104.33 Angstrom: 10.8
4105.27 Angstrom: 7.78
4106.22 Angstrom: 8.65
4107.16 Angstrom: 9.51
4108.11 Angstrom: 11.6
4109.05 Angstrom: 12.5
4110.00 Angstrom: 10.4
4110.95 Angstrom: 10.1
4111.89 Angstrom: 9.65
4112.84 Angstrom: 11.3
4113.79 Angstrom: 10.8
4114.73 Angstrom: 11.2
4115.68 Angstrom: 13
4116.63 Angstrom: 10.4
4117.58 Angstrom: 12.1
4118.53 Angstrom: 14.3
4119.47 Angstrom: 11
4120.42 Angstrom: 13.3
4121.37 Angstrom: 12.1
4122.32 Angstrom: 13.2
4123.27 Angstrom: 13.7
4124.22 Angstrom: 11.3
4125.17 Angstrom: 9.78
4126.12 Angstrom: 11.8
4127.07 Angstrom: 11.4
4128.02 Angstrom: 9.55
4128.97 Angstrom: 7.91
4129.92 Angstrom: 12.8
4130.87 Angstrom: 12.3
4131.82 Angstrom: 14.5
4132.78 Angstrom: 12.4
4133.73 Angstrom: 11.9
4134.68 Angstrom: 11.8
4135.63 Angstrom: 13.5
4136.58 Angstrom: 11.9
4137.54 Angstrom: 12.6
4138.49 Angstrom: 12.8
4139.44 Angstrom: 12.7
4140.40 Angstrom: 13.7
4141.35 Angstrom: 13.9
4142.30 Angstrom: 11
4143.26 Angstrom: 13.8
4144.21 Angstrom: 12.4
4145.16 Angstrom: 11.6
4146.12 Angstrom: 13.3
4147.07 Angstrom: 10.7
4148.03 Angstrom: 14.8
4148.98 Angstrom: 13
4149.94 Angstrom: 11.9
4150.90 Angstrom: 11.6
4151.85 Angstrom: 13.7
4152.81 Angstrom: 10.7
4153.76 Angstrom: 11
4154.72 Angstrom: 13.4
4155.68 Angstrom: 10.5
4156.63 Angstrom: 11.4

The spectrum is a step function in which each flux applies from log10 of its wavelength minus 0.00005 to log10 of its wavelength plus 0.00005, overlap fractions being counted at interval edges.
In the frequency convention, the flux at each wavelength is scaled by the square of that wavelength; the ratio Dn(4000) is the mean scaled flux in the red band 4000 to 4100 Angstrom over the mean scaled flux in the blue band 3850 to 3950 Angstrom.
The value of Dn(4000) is 1.3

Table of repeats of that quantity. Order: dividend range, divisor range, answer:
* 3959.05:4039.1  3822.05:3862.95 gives 1.28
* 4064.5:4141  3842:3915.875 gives 1.26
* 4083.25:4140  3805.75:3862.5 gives 1.31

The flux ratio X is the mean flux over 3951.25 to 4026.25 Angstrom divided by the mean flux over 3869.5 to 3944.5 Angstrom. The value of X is 1.17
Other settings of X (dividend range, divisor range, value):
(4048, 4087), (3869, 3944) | 1.29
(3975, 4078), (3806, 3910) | 1.25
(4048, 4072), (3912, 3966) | 1.28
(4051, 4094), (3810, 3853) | 1.31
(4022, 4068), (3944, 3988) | 1.23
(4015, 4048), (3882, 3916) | 1.29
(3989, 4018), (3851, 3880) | 1.15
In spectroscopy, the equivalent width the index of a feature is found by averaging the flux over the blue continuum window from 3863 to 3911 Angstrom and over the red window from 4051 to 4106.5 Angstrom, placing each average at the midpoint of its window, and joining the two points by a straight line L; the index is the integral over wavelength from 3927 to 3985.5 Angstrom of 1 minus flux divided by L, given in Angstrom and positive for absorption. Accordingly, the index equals 5.2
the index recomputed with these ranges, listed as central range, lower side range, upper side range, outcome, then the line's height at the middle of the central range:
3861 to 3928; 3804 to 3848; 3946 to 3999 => -1.7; 10.3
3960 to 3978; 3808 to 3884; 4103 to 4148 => 1.3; 10.9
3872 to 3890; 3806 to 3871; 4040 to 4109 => 1.3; 10.7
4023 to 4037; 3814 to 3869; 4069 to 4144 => -1.6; 11.4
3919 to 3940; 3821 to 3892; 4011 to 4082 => 3.3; 11.3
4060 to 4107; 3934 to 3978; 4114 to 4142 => -2.3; 11.7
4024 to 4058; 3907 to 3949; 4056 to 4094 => -2.9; 12.1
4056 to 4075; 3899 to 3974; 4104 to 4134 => -3.2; 11.1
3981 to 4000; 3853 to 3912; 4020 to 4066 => 1.0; 12.2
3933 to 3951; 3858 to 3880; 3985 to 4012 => 4.1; 11.8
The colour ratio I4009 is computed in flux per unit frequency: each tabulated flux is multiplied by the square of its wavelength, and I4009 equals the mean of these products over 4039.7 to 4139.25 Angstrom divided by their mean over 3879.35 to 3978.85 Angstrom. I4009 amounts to 1.31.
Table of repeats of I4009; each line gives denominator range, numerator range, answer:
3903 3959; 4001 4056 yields 1.32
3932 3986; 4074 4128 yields 1.25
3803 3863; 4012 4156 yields 1.40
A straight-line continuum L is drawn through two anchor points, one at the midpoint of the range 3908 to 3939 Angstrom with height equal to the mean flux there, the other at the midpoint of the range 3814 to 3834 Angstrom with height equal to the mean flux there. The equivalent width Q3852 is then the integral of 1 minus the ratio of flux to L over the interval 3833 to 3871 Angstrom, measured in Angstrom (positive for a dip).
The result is -3.13 Angstrom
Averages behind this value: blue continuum 9.51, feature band 10.5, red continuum 10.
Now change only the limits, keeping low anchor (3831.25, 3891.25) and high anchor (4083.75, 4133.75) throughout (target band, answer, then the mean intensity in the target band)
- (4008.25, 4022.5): -3.1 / 13.4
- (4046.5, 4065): -3.3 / 13.3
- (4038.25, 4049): -2.1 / 13.4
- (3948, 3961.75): -0.9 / 11.4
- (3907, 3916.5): -0.9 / 11.5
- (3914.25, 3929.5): -1.1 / 11.3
